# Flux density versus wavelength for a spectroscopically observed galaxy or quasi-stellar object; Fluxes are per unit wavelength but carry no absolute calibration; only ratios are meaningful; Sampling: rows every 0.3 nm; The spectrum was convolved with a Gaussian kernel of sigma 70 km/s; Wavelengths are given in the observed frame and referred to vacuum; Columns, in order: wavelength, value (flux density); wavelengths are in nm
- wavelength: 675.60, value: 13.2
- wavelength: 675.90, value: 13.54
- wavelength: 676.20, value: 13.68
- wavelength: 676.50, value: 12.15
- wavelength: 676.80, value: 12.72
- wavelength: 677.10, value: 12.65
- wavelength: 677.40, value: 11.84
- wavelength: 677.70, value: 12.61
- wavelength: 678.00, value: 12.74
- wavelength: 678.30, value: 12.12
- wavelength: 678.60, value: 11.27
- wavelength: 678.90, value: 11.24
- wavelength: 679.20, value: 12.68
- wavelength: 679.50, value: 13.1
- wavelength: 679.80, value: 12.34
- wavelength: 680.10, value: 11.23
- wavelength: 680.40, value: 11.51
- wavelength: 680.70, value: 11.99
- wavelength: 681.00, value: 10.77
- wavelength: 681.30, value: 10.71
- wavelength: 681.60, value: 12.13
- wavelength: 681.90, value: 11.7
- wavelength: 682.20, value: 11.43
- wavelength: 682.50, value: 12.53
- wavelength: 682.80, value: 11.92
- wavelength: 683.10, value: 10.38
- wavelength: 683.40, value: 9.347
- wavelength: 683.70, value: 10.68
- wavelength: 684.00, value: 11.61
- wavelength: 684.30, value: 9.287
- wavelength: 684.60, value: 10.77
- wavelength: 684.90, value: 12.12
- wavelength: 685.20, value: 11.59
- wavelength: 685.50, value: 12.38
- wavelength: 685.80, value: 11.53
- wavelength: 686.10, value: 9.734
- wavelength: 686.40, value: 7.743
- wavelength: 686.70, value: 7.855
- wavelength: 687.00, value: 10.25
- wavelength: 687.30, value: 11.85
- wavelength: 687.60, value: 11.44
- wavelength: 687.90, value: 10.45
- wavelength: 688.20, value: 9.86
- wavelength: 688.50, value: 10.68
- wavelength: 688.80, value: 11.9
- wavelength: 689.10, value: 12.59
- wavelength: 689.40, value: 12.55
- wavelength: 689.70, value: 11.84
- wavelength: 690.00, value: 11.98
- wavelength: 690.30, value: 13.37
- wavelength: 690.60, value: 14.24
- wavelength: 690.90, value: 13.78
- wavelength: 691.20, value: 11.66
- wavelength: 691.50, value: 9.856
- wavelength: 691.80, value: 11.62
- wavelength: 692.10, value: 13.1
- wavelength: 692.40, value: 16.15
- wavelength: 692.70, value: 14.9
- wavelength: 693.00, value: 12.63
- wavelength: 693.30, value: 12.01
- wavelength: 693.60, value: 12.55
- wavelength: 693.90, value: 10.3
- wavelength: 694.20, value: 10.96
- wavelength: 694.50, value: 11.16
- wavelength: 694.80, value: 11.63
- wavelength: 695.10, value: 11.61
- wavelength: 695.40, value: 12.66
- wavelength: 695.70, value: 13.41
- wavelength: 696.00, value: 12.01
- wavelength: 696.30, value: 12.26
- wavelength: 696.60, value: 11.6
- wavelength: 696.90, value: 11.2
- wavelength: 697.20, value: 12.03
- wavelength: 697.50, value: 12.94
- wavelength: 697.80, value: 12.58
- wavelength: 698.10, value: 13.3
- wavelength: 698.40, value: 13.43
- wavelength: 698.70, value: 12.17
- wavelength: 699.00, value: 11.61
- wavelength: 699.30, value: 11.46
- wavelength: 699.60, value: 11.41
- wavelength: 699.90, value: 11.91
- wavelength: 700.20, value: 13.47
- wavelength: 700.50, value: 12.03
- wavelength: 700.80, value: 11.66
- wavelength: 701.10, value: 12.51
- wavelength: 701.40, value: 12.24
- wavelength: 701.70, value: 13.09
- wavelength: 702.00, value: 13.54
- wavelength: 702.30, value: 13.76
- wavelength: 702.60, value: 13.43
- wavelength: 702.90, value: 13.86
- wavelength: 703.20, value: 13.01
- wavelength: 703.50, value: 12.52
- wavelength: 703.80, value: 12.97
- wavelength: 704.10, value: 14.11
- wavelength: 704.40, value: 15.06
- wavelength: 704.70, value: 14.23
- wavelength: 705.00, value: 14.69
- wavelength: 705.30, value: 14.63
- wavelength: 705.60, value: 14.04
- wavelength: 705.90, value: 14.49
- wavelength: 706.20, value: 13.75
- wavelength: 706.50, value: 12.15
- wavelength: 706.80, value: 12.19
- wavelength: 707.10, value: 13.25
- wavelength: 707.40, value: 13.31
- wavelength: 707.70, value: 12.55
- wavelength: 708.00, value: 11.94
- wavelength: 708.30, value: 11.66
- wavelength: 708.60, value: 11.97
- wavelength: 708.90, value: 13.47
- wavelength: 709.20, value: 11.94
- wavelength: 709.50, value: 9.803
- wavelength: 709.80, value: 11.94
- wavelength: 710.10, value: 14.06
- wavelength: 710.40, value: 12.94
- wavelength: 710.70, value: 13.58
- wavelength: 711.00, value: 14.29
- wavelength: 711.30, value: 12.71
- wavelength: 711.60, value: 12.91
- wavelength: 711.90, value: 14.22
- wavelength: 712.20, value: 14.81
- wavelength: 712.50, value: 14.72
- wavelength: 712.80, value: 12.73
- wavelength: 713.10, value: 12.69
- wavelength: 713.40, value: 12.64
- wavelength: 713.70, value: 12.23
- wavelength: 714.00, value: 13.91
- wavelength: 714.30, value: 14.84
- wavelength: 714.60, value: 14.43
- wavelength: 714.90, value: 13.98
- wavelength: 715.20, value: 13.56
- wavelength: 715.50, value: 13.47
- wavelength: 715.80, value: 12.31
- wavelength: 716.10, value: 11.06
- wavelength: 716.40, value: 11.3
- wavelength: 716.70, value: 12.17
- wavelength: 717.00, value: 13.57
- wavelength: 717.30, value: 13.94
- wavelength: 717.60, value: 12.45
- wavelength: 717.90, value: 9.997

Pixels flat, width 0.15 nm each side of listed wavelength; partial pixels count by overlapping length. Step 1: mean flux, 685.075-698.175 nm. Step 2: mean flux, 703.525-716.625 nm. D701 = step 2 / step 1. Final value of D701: 1.11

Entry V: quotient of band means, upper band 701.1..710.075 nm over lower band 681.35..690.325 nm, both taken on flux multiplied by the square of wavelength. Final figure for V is 1.25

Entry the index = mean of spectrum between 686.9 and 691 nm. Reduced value 11.9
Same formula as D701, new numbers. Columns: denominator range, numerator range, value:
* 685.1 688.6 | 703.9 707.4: 1.33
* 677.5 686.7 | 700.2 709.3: 1.16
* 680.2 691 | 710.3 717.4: 1.18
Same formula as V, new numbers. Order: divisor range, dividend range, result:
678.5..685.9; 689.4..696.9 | 1.11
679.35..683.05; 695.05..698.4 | 1.10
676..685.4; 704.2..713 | 1.23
